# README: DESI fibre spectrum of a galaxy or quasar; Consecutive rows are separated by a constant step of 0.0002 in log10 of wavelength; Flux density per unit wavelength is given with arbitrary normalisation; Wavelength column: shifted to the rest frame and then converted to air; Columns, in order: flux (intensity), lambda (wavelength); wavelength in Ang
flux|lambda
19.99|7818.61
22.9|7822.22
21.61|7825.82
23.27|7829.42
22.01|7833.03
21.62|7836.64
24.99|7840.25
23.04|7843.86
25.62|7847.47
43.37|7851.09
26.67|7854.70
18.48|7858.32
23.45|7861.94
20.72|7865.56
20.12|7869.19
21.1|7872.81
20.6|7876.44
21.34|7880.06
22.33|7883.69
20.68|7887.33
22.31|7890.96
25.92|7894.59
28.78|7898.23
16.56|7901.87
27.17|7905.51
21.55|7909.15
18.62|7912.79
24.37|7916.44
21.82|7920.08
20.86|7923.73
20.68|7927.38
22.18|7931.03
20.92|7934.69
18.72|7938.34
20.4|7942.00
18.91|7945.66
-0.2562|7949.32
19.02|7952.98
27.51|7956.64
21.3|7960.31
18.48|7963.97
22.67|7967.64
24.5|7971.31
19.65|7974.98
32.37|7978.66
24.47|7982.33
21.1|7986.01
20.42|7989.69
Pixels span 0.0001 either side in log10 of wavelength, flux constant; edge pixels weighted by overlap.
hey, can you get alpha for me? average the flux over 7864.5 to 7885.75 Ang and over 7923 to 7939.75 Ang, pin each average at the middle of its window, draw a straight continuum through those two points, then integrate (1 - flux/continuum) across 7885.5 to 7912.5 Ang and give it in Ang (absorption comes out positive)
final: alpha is -2.7 Ang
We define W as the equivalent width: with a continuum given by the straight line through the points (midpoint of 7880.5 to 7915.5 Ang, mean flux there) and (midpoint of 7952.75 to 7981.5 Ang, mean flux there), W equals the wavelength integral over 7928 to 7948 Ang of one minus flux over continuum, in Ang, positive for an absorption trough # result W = 2.93 Ang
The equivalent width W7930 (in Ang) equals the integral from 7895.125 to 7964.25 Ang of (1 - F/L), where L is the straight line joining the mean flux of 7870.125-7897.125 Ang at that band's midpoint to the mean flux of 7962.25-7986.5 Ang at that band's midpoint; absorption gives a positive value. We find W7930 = 6.8 Ang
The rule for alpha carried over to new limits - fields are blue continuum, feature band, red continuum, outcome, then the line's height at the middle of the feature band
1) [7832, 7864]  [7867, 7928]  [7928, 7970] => 0.8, 22.4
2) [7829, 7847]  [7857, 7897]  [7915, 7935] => 1.5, 22.6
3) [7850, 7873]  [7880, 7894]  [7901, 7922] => 0.7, 23.2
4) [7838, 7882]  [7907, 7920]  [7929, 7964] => -0.6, 20.8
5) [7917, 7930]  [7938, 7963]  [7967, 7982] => 5.8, 23.3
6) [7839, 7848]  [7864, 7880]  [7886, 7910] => 2.1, 23.9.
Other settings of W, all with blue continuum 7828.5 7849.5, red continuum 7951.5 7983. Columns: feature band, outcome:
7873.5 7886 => 1.15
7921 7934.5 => 1.26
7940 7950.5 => 4.25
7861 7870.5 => 0.91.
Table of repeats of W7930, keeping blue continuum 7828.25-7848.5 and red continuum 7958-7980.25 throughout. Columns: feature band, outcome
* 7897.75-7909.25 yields 0.0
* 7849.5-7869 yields -2.1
